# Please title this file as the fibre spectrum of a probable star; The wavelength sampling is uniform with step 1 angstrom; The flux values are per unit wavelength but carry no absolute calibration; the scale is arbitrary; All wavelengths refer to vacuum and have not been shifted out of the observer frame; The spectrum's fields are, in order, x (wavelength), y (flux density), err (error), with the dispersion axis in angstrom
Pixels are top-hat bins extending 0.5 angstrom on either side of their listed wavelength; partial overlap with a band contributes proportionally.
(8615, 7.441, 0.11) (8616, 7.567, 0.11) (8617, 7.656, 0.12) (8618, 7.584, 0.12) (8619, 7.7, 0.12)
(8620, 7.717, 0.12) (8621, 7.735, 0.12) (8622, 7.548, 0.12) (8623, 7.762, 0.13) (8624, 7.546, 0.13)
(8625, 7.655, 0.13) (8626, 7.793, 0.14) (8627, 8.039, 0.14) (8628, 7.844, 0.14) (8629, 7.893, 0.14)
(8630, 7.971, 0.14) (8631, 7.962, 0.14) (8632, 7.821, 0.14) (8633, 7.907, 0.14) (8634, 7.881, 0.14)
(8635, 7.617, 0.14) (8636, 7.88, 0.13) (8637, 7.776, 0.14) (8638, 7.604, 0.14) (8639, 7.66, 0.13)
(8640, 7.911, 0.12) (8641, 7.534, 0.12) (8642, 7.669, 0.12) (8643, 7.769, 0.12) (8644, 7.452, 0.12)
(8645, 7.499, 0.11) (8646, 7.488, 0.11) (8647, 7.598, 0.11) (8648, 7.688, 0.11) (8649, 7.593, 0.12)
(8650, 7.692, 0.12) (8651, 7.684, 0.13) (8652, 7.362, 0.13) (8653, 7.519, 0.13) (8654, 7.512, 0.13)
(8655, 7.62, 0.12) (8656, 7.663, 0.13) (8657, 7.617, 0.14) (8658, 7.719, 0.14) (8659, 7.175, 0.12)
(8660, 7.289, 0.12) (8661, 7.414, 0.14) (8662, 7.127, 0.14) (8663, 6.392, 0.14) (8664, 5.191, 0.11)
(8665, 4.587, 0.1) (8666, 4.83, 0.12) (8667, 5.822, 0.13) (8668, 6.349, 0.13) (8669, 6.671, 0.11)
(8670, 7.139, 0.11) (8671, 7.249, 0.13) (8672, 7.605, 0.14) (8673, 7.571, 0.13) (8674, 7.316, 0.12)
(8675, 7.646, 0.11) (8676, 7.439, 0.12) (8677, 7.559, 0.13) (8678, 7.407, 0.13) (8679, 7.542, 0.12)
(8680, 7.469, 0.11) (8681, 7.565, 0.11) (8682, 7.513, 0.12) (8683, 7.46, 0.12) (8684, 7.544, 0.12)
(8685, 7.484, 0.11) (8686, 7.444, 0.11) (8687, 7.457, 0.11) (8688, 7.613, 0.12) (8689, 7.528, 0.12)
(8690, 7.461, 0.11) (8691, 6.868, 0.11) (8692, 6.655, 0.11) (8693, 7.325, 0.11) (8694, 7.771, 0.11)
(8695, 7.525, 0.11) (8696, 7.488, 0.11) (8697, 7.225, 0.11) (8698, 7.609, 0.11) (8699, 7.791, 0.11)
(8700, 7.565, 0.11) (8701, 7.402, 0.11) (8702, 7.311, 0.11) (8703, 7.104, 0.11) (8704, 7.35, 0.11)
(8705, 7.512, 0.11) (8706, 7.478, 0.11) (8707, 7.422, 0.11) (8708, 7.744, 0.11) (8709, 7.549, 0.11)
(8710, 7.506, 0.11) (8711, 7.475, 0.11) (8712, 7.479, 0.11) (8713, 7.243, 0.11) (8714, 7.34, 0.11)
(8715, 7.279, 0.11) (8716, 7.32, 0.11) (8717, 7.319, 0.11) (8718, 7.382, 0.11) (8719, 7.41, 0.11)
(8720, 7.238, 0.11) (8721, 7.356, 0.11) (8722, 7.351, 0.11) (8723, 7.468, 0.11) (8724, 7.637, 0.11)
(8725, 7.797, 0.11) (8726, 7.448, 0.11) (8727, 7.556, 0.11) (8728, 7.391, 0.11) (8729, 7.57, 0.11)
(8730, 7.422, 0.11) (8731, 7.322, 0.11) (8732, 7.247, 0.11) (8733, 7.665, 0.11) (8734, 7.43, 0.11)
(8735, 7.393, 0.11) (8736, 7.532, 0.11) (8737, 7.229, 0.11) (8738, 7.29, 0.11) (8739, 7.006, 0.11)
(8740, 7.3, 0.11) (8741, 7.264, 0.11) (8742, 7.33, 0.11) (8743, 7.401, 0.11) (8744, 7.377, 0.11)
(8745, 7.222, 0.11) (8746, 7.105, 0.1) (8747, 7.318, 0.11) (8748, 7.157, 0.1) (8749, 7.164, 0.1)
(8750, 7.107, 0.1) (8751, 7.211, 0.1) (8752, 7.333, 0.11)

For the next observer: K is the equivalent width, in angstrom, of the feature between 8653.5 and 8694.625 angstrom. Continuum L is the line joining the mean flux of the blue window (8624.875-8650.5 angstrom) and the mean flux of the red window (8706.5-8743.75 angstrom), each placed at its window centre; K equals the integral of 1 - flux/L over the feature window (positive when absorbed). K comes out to 2.5 angstrom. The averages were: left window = 7.74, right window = 7.41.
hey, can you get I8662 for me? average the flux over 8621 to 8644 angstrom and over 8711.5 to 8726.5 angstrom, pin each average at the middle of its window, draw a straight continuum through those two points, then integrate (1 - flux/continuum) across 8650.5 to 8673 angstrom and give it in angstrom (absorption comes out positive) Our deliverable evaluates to 2.2 angstrom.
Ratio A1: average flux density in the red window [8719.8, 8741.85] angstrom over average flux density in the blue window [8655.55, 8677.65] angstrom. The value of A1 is 1.08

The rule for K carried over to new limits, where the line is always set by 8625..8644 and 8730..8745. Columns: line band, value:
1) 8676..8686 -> 0.1 angstrom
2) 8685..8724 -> 0.4 angstrom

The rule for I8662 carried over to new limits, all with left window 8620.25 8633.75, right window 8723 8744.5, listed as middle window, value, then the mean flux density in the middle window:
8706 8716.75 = 0.1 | 7.43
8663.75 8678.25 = 1.8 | 6.71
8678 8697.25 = 0.4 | 7.42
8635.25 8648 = 0.2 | 7.65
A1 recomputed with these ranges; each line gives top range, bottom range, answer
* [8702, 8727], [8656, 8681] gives 1.07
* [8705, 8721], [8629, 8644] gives 0.95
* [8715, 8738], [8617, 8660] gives 0.97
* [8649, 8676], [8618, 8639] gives 0.90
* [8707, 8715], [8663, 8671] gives 1.26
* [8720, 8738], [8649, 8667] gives 1.07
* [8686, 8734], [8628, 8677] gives 1.01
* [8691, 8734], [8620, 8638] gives 0.95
